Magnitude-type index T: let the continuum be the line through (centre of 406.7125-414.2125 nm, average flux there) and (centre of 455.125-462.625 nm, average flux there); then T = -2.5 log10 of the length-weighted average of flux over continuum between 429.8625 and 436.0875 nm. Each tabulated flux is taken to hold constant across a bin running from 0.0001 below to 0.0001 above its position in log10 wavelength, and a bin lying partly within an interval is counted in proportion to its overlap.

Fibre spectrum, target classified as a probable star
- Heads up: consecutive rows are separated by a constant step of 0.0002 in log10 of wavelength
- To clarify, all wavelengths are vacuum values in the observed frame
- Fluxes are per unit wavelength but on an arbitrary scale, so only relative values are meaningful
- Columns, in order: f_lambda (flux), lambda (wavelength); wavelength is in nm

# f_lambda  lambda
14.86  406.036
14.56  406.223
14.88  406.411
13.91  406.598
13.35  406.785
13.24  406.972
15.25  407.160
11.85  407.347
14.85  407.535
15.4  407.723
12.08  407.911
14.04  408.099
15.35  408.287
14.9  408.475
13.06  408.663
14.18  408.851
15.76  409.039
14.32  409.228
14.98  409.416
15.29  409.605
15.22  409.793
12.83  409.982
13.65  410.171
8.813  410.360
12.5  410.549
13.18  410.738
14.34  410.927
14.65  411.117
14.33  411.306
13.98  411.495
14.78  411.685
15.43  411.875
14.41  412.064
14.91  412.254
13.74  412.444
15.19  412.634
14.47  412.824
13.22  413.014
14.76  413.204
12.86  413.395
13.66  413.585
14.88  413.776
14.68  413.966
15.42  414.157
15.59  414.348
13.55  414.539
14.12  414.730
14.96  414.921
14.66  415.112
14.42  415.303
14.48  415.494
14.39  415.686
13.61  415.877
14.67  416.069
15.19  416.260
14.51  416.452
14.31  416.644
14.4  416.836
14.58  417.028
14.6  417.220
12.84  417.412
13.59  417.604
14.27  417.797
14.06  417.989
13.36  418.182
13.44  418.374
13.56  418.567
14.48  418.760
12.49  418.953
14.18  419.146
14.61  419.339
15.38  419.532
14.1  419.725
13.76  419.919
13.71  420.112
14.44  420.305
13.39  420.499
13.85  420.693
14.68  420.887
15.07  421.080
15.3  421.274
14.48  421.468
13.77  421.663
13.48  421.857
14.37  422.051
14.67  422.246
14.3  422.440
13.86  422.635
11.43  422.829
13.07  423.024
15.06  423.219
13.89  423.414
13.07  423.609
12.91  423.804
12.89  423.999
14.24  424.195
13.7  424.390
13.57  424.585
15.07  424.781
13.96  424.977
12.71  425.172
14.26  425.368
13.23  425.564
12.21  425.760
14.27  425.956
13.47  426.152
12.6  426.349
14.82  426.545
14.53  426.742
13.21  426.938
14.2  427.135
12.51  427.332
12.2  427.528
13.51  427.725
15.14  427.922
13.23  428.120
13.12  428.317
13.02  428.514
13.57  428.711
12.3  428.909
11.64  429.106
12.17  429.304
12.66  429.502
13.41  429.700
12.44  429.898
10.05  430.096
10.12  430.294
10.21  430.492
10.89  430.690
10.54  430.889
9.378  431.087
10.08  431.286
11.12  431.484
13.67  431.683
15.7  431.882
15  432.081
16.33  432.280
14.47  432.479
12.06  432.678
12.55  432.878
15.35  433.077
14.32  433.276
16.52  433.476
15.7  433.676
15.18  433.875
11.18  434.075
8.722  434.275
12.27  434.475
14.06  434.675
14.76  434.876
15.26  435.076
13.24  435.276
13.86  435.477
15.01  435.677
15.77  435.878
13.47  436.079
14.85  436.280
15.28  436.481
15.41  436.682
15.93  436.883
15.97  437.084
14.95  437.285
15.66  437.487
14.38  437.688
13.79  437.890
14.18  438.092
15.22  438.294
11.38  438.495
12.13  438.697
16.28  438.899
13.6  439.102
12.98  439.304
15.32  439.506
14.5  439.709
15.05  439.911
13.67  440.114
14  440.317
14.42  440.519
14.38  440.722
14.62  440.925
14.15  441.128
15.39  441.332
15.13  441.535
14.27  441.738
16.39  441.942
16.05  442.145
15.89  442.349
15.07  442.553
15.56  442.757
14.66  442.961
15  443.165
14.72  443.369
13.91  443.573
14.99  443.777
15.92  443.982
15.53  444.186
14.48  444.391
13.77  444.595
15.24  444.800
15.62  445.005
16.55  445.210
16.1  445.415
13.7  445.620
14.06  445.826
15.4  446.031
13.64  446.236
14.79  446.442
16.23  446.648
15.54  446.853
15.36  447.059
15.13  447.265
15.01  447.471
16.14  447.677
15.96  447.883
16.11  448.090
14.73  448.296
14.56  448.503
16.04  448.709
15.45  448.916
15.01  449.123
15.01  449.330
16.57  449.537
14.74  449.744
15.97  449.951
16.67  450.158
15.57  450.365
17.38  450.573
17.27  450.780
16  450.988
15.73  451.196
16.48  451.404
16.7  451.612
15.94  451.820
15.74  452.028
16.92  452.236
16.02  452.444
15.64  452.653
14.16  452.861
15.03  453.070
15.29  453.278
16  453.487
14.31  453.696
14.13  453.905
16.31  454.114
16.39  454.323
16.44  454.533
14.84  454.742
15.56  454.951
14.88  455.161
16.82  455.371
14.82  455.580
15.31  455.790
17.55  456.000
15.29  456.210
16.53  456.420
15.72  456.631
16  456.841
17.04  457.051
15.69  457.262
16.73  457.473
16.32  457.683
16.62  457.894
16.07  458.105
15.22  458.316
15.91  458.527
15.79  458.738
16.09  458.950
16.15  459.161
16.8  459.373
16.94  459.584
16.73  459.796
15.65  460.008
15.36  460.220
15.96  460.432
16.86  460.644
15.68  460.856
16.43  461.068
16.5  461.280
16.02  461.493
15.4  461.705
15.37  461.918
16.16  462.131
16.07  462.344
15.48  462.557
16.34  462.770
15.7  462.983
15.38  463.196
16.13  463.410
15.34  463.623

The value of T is 0.15 mag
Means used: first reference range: 14.1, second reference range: 16.1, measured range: 13.1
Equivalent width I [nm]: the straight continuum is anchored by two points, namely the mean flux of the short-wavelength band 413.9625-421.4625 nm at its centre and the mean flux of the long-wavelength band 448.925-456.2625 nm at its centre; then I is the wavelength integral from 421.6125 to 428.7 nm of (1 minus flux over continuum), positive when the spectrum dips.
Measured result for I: 0.48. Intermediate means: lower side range 14.3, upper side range 15.8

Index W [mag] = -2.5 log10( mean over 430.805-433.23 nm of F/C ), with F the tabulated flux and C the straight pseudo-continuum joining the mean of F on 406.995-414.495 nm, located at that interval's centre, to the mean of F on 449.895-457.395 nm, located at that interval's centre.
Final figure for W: 0.15 mag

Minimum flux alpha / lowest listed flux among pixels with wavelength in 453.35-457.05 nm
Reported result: 14.13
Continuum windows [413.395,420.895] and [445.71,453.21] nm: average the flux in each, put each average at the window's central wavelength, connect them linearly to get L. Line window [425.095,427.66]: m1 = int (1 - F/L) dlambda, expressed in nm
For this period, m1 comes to 0.21 nm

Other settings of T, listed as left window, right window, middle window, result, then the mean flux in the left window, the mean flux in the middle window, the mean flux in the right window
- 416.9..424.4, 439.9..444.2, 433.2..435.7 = 0.06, 13.9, 13.8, 14.9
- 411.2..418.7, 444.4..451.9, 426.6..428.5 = 0.10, 14.3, 13.5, 15.5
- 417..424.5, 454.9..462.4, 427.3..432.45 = 0.16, 13.9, 12.5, 16.1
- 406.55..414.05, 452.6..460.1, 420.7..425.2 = 0.05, 14.1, 13.9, 15.9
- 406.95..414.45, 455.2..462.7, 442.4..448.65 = 0.03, 14.2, 15.1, 16.1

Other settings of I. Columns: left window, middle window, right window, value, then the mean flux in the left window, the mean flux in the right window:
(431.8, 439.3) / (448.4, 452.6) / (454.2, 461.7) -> -0.136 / 14.3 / 16.1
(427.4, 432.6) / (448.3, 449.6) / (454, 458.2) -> -0.023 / 12.5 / 16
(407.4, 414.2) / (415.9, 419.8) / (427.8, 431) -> -0.213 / 14.1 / 12.2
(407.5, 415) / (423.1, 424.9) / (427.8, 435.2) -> -0.056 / 14.2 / 12.9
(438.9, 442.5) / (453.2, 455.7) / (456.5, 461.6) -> 0.053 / 14.7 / 16.2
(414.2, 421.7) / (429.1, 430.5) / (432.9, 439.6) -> 0.254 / 14.2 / 14.3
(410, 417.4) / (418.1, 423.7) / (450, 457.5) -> 0.198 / 14.2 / 15.9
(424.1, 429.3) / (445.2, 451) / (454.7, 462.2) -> -0.125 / 13.4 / 16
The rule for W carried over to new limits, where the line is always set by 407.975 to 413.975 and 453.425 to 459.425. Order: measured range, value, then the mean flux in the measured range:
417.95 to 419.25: 0.06 mag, 13.6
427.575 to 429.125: 0.12 mag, 13.2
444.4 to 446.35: 0.04 mag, 14.9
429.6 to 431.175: 0.34 mag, 10.9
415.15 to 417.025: -0.01 mag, 14.5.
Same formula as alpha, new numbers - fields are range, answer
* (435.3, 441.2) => 11.38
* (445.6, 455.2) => 13.64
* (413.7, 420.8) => 12.49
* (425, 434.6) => 8.722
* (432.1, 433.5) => 12.06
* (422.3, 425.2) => 11.43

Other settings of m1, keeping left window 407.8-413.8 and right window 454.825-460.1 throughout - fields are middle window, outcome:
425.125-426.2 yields 0.096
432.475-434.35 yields 0.176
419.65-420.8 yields 0.046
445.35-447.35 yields 0.080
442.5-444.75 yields 0.088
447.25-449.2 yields 0.031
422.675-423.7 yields 0.088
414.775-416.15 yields -0.018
